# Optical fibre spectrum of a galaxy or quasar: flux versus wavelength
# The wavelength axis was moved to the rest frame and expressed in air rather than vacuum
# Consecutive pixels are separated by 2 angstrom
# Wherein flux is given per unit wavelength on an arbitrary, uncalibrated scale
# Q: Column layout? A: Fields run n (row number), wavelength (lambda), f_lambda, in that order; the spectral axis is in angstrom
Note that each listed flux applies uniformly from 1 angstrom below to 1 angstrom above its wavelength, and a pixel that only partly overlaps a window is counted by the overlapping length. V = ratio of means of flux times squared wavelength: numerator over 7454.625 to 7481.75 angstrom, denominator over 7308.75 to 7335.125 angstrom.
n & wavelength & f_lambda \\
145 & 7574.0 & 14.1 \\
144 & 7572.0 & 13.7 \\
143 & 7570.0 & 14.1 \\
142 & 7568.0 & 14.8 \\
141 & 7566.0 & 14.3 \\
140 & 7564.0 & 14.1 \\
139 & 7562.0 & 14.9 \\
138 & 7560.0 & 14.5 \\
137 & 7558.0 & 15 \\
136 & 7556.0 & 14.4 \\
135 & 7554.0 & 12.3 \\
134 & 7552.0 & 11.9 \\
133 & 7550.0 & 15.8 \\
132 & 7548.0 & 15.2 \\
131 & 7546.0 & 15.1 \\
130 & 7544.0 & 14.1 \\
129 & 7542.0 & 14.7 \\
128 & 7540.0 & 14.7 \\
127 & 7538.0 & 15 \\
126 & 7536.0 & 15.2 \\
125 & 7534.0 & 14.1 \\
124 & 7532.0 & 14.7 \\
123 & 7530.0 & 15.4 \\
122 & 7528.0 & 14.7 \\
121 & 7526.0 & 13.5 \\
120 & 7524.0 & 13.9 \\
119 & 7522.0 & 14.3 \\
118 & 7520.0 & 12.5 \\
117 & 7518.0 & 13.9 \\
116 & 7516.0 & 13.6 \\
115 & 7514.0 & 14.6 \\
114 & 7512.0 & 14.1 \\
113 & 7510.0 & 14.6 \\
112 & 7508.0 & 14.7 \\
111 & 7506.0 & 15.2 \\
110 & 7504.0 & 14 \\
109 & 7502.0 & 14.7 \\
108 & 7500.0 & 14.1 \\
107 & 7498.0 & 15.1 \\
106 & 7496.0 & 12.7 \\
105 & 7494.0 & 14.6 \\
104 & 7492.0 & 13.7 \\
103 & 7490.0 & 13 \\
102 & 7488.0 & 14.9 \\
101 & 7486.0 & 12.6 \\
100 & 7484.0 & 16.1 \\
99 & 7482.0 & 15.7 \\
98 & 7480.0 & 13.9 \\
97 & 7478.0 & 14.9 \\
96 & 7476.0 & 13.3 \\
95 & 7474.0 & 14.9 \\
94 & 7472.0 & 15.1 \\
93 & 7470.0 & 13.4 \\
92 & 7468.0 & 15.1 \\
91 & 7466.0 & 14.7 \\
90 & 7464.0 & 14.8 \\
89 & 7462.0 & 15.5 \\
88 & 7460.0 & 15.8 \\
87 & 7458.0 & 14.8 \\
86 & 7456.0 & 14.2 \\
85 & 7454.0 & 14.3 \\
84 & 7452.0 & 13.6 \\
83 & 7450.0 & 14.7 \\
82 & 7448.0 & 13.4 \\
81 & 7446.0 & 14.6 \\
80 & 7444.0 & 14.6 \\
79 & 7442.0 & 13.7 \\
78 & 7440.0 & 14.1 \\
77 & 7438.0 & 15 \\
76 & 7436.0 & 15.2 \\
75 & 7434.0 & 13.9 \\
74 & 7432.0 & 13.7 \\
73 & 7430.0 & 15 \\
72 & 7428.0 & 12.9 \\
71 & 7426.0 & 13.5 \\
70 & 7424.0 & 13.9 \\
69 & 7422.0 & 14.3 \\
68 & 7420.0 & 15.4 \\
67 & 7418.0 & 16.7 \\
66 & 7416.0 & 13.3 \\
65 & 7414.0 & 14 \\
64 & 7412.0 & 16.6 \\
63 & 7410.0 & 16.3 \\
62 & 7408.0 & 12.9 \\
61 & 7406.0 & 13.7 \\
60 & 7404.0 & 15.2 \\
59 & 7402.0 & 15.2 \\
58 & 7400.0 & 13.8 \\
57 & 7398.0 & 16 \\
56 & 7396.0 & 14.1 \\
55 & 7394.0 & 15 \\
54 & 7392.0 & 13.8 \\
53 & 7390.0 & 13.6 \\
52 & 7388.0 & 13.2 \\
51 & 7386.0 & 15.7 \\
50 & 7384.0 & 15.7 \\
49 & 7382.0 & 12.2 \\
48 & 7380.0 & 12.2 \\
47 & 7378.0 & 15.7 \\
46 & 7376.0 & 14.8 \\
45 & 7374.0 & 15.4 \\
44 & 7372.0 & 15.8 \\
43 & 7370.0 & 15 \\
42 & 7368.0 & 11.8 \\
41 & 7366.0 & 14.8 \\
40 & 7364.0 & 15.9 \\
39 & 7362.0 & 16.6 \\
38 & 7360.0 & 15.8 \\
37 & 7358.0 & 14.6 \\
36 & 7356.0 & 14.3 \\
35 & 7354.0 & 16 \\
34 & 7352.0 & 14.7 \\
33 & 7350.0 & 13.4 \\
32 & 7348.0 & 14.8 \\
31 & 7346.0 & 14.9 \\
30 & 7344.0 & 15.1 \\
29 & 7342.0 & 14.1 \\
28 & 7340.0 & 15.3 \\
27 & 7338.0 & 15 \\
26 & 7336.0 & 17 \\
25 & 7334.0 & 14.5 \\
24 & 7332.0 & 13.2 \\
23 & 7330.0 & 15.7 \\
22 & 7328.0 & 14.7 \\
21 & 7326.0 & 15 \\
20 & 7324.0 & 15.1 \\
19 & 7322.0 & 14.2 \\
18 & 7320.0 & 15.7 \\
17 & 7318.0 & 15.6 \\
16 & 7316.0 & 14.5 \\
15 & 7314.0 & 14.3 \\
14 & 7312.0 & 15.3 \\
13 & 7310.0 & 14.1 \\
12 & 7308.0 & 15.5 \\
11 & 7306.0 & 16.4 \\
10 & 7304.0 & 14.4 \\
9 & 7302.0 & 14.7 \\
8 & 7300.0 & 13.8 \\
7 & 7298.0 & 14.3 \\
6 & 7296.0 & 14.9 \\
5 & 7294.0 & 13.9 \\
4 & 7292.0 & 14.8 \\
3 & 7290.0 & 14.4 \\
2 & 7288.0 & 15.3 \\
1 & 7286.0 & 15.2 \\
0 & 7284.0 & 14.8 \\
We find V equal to 1.0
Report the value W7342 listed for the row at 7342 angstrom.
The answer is 14.1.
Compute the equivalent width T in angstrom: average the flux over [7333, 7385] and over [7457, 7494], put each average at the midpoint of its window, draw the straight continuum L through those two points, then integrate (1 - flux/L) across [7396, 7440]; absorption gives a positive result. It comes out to 0.36 angstrom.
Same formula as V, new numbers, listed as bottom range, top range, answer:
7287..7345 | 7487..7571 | 1.02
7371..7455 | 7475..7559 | 1.02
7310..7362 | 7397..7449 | 0.99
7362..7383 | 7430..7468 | 1.02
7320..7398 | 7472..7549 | 1.02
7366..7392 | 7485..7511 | 1.02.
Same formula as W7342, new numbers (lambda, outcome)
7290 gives 14.4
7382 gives 12.2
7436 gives 15.2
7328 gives 14.7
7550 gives 15.8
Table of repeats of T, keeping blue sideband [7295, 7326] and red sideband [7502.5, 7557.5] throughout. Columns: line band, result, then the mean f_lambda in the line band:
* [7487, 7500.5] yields 0.37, 14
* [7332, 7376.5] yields -0.59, 14.9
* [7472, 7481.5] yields 0.02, 14.4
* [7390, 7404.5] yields 0.01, 14.6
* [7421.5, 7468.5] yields 0.46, 14.4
